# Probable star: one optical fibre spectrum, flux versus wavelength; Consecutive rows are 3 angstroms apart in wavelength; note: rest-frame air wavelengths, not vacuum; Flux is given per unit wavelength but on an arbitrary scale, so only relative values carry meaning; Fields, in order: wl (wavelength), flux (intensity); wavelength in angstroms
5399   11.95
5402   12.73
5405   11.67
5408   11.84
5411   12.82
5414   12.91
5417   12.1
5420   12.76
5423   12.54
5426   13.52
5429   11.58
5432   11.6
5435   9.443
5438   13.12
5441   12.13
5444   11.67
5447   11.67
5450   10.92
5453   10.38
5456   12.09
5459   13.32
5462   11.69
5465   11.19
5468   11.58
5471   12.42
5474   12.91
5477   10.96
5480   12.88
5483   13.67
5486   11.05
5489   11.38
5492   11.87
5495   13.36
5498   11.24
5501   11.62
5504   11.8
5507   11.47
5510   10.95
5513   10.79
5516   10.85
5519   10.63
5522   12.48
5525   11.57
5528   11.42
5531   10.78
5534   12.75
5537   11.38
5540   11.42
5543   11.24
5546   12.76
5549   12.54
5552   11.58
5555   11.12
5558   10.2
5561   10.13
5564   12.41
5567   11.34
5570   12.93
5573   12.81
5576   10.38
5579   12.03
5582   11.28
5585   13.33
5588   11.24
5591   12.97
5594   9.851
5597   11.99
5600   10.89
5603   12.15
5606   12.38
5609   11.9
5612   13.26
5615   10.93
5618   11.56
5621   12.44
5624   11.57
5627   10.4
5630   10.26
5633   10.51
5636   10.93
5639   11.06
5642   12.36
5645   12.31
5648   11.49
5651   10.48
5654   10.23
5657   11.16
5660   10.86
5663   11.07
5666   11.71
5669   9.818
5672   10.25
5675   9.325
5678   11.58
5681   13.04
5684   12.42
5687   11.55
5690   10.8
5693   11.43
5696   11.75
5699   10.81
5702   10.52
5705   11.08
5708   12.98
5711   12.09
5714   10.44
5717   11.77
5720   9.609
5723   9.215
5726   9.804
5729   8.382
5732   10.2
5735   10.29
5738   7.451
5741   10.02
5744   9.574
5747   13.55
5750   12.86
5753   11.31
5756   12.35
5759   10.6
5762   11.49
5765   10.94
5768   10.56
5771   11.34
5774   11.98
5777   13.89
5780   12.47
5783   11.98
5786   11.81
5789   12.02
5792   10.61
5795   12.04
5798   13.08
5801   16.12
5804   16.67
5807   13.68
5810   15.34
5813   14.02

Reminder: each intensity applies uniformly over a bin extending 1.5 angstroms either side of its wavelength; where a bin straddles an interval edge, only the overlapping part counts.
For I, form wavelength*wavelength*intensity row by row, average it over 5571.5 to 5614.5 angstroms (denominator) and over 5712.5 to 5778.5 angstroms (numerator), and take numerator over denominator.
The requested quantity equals 1.0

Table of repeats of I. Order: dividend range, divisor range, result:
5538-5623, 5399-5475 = 1.03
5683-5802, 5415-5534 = 1.06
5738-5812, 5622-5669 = 1.16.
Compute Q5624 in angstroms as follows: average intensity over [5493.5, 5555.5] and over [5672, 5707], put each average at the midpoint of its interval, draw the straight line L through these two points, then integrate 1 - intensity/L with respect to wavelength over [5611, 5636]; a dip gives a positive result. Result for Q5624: 0.2 angstroms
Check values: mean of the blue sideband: 11.6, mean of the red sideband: 11.3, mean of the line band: 11.3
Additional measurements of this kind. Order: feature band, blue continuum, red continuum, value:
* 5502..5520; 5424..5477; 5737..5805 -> 1.11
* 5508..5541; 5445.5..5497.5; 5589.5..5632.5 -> 1.24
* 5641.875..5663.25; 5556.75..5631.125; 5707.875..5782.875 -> 0.38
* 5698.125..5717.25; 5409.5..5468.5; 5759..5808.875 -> 1.55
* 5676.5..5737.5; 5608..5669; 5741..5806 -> 4.22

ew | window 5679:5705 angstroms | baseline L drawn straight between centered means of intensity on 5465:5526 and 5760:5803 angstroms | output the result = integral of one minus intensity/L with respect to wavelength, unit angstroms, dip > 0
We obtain 1.2 angstroms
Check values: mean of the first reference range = 11.8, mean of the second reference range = 12.2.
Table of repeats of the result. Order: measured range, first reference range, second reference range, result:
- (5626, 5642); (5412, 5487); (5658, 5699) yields 0.77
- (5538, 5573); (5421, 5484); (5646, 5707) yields -0.28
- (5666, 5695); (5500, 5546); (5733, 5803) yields 1.08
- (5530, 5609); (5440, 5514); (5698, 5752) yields -2.40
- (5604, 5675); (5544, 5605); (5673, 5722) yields 1.62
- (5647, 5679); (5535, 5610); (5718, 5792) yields 1.82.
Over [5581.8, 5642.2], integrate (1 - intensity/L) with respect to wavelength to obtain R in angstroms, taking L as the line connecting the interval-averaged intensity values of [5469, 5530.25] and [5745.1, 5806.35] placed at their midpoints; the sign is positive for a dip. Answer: 2.2 angstroms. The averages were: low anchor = 11.8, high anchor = 12.4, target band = 11.6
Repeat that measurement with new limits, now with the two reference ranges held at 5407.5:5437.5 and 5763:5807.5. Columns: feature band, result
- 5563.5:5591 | 0.72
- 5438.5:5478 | 1.25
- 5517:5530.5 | 0.91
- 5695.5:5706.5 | 1.32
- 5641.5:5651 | 0.49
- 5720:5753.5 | 6.26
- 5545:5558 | 0.57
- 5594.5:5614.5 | 0.71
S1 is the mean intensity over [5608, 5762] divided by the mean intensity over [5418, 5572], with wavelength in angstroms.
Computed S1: 0.94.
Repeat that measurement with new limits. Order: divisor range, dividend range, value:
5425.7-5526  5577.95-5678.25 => 0.97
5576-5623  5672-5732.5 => 0.92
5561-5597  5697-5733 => 0.90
